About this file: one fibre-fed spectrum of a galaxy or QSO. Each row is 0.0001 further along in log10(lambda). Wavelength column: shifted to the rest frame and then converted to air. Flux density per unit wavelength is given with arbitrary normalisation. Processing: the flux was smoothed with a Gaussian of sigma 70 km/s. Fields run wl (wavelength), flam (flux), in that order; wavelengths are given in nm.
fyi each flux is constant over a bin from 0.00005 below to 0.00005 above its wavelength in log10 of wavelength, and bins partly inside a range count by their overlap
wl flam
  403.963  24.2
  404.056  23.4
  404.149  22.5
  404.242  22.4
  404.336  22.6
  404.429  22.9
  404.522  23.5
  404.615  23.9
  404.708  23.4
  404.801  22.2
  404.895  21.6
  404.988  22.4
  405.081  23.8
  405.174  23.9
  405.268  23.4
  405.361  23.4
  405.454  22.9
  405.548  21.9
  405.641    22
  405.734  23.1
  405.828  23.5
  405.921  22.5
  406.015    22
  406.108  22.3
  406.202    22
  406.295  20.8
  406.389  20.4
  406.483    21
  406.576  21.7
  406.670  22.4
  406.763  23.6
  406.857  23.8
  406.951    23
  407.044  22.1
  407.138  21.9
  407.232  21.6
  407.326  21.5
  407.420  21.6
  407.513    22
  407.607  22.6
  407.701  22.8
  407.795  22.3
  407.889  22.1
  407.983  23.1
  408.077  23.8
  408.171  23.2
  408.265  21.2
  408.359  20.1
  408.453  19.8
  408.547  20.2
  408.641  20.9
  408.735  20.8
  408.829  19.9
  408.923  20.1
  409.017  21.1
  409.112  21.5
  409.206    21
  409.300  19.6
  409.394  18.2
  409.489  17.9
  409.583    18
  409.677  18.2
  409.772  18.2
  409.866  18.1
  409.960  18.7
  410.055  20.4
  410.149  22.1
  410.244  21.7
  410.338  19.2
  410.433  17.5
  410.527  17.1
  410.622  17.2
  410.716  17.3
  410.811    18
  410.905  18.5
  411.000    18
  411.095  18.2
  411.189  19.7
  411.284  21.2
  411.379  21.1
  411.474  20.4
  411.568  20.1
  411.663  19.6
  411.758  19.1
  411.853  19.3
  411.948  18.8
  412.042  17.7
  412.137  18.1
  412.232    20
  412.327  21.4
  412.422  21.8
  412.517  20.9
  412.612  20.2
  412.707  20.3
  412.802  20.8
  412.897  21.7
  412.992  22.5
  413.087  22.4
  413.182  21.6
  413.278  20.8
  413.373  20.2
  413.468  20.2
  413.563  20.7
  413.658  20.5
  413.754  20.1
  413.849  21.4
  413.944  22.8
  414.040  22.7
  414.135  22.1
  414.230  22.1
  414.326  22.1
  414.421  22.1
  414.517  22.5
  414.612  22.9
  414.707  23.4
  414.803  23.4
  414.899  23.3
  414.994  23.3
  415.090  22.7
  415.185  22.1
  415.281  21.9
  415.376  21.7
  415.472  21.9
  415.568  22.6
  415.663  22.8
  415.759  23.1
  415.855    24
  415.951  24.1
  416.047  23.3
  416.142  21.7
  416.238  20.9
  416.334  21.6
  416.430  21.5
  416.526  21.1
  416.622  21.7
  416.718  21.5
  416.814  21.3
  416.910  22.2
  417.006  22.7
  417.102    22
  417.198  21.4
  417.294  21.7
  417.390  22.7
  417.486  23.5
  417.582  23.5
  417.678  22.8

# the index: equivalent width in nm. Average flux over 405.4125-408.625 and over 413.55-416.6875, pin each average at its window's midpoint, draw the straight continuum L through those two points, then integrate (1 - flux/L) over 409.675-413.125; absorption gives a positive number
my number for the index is 0.397 nm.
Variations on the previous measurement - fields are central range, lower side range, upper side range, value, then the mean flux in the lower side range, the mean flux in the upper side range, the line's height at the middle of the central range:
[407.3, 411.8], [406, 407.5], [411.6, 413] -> 0.20 nm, 22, 20.1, 21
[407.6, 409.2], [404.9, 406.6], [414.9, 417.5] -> 0.06 nm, 22.4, 22.3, 22.4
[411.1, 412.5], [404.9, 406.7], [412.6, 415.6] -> 0.14 nm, 22.4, 21.9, 22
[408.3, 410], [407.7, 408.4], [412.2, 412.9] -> 0.18 nm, 22.3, 20.9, 21.9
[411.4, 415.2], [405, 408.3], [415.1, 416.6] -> 0.19 nm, 22.4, 22.3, 22.3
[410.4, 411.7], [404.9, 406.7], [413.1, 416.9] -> 0.19 nm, 22.4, 22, 22.2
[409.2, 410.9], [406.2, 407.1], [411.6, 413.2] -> 0.19 nm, 22.1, 20.3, 21.1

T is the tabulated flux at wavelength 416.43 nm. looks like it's 21.5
